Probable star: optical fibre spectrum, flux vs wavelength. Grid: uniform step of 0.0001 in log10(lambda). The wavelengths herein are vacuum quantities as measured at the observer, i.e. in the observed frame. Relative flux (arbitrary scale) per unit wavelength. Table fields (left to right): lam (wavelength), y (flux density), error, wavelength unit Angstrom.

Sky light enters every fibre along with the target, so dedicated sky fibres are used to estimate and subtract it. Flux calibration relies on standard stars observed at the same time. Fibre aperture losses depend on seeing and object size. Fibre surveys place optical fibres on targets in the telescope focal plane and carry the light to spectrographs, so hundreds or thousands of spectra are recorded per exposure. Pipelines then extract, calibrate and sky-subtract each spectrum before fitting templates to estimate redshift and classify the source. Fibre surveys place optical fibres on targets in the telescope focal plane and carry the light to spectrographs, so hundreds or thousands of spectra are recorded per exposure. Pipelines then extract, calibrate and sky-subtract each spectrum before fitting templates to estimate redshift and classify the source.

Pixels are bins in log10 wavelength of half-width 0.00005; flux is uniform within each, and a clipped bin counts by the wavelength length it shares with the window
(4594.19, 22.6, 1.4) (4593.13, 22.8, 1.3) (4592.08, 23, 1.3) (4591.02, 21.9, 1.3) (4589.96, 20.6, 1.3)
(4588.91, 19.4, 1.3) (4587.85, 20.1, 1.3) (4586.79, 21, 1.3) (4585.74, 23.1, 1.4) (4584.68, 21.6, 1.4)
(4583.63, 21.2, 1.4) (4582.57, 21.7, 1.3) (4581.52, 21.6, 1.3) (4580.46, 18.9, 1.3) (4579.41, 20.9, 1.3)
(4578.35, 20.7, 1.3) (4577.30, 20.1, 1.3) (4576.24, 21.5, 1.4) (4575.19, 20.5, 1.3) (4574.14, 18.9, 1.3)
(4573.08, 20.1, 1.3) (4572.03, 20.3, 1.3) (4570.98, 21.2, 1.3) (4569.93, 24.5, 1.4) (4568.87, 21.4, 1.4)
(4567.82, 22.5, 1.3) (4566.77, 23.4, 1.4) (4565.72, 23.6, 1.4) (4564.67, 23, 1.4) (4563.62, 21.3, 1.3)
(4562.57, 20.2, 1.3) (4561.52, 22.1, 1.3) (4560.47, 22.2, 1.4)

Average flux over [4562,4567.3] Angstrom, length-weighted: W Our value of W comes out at 22.3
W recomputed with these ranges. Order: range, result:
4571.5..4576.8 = 20.3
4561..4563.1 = 21.2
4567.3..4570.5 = 22.8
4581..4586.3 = 21.9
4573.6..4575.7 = 19.7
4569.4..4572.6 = 22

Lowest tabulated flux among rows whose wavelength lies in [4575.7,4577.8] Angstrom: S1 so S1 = 20.1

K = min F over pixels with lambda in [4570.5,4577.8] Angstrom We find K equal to 18.9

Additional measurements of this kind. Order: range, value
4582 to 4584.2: 21.2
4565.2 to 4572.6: 20.3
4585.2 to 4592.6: 19.4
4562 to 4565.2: 20.2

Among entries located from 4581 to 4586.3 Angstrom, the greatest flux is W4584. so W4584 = 23.1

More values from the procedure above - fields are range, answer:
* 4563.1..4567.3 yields 23.6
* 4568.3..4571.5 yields 24.5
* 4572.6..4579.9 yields 21.5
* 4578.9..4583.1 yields 21.7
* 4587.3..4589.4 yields 20.1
